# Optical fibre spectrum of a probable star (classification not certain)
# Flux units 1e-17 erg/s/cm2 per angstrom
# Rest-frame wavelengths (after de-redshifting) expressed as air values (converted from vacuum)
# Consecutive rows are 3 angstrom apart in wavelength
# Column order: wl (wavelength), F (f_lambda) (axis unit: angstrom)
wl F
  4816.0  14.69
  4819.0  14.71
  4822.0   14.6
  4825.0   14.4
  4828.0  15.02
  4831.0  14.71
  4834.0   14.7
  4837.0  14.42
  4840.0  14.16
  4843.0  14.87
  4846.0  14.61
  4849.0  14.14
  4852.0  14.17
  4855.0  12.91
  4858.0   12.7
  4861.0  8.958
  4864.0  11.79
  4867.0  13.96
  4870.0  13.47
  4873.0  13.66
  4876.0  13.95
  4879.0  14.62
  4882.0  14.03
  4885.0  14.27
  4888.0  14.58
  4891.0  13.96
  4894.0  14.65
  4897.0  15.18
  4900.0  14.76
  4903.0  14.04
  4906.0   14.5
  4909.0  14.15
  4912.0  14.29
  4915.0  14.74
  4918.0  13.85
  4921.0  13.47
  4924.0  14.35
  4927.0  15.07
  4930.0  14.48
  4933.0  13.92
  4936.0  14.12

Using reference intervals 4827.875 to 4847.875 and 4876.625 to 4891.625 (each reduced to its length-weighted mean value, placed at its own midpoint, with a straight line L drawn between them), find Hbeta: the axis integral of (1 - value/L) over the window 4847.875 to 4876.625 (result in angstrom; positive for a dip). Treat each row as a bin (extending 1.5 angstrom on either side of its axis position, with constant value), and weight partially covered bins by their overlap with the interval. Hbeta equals 3.01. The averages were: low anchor 14.6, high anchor 14.3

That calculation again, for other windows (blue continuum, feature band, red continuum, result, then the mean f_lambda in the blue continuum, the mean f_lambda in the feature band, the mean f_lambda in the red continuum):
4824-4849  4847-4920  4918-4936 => 2.9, 14.6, 13.8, 14.2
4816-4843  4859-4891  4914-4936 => 2.4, 14.6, 13.3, 14.2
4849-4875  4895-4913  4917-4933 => -1.0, 12.8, 14.5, 14.2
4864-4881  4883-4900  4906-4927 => -0.7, 13.7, 14.5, 14.2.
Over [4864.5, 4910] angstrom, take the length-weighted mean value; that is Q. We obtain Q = 14.2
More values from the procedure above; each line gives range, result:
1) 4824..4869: 13.7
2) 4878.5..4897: 14.4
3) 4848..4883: 13.2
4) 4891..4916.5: 14.5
